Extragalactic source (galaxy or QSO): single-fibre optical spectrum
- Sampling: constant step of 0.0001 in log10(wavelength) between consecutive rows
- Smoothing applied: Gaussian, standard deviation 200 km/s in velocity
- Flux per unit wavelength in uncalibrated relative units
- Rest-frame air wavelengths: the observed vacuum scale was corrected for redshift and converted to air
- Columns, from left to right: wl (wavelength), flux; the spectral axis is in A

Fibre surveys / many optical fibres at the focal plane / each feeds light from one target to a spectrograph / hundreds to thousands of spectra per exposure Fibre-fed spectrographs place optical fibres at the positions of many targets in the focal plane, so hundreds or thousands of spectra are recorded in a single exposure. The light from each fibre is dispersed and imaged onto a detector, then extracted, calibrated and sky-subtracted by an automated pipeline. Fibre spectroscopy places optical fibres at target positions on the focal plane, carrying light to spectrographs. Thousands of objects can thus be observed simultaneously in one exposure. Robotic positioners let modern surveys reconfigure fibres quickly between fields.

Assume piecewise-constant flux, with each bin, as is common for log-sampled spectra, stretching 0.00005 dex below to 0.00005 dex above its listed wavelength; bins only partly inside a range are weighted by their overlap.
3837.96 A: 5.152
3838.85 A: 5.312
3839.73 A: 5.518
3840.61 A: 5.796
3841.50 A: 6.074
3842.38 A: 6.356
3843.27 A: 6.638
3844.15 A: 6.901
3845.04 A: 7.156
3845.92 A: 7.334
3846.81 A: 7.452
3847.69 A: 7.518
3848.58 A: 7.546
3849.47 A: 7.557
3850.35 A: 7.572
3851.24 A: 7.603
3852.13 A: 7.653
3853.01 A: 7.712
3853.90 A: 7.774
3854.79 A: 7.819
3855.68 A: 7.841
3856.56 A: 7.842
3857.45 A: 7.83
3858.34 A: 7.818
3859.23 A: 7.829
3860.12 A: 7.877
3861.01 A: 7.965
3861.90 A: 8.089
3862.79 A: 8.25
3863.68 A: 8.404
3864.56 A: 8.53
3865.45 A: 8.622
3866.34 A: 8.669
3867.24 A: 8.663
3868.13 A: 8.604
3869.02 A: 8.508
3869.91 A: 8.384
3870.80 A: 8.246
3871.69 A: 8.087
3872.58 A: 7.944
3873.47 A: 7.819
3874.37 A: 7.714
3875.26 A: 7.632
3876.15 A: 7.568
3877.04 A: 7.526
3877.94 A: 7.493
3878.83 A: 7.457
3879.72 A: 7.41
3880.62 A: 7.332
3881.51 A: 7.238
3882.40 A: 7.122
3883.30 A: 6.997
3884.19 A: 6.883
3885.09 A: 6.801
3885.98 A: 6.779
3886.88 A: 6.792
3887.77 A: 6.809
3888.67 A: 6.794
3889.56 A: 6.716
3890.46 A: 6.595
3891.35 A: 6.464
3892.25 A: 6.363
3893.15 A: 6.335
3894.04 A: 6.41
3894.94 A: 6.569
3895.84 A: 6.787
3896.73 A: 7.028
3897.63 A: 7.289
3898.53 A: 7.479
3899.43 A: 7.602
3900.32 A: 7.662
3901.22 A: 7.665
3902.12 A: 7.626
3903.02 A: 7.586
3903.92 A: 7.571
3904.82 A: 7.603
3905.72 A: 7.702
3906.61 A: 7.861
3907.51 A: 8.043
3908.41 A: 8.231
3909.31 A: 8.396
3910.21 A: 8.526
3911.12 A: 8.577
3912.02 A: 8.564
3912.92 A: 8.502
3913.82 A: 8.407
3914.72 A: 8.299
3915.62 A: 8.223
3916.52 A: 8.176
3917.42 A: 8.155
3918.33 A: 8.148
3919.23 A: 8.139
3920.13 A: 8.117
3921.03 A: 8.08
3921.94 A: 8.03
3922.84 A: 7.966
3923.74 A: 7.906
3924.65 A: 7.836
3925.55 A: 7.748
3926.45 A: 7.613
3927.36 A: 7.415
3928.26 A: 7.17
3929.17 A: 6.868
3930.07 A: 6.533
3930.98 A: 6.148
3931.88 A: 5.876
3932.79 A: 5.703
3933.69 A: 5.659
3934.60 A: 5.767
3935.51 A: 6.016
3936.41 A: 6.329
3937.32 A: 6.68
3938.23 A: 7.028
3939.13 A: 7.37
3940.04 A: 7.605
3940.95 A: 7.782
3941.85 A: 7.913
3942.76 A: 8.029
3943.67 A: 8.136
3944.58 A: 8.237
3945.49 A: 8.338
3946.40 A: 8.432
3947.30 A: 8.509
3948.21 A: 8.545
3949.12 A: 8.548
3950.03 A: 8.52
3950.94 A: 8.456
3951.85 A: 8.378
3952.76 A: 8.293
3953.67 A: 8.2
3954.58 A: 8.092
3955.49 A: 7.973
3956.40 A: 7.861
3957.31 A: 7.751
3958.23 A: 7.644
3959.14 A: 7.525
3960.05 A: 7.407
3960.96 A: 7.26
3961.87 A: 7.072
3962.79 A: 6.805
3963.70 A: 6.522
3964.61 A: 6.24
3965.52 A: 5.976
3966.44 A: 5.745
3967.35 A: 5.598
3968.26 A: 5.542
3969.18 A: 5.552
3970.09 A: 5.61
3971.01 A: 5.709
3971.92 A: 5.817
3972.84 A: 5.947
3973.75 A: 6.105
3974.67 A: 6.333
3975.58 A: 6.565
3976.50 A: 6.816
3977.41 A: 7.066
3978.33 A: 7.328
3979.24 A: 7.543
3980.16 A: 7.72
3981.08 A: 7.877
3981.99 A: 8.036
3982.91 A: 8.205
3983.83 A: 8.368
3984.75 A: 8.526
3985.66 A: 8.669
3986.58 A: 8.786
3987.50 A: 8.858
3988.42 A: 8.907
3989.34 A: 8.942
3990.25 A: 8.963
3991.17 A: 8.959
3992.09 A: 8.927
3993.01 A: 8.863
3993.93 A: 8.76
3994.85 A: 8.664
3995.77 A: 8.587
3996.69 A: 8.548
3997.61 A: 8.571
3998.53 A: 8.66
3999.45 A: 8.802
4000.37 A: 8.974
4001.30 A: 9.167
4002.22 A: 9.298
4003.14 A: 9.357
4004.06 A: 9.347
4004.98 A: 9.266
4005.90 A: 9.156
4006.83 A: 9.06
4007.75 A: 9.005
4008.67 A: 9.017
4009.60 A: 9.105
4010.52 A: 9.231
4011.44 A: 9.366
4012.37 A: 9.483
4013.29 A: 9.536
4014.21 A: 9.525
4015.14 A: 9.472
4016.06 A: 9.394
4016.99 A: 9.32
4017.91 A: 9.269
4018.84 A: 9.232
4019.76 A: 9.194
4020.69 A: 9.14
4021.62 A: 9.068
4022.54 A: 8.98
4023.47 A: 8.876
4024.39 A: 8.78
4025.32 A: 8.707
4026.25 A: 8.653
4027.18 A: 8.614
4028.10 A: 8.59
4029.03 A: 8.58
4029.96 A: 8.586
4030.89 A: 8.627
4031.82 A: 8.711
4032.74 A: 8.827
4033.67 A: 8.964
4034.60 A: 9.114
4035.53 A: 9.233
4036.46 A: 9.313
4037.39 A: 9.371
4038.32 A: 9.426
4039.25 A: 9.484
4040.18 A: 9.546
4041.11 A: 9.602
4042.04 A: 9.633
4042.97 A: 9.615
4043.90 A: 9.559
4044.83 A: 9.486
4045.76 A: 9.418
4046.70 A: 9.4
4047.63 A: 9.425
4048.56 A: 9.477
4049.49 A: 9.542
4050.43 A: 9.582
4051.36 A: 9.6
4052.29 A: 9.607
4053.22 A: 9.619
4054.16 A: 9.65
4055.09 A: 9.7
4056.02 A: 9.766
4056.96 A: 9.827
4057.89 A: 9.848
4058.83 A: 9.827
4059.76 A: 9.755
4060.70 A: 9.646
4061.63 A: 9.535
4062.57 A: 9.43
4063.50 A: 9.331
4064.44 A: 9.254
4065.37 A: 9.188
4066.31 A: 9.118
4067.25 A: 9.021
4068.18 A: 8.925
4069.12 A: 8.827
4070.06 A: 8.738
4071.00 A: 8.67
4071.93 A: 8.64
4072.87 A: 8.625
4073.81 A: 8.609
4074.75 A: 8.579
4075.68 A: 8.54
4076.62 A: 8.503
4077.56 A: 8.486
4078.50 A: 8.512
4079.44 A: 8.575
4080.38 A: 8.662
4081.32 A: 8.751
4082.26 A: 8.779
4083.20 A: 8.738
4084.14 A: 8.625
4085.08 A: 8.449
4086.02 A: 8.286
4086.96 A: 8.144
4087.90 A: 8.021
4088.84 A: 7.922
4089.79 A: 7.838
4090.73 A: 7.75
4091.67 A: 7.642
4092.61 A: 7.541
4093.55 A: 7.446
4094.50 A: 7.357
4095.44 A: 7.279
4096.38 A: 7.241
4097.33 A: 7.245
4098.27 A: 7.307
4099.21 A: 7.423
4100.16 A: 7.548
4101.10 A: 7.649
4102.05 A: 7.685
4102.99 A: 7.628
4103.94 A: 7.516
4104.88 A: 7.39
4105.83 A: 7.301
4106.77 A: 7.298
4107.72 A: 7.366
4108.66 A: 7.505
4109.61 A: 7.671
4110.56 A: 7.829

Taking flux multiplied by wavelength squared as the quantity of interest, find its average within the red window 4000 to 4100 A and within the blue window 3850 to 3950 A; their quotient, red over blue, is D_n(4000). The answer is 1.27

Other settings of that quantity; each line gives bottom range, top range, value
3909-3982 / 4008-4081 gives 1.31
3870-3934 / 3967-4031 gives 1.18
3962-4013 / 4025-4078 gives 1.19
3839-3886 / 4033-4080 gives 1.35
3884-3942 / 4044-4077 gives 1.36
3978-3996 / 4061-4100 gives 1.03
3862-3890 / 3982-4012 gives 1.23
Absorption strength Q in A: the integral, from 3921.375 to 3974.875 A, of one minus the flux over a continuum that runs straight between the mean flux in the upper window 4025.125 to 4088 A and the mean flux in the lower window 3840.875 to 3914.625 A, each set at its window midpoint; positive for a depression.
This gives 6.6 A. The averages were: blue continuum 7.57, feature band 7.15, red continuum 9.09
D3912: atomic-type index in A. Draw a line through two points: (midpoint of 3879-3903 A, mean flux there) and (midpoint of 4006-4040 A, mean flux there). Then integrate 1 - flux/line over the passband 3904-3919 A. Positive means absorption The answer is -1.8 A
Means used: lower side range 7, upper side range 9.08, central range 8.2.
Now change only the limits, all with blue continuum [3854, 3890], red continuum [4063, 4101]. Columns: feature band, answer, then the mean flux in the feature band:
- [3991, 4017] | -3.2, 9.08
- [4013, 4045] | -3.9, 9.14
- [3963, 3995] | 2.6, 7.36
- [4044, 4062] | -3.1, 9.62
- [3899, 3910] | 0.0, 7.82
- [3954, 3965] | 0.8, 7.36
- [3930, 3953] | 1.4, 7.42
